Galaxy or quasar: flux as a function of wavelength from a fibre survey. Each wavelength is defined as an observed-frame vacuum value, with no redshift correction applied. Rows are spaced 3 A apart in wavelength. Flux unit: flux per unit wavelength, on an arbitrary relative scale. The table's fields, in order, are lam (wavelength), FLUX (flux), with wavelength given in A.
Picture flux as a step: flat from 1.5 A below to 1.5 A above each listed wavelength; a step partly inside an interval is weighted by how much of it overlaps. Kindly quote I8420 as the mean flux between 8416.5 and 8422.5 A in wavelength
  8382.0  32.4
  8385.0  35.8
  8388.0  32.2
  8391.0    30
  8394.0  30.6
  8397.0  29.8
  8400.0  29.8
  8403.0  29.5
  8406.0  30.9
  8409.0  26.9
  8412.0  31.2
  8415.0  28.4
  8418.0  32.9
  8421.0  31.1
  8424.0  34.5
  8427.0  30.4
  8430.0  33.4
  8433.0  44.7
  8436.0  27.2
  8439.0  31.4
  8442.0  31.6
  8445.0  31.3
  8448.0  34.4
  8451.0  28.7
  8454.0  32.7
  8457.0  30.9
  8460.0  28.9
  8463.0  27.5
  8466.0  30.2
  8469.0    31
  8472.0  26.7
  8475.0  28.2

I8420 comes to 32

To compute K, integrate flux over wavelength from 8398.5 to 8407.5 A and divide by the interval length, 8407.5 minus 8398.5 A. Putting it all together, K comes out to 30.1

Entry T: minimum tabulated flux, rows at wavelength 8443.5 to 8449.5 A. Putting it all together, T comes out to 31.3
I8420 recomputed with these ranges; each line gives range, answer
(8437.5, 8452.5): 31.5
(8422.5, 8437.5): 34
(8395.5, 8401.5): 29.8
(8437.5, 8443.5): 31.5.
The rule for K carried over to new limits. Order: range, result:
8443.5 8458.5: 31.6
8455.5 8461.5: 29.9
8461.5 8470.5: 29.6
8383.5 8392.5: 32.7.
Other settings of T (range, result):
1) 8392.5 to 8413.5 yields 26.9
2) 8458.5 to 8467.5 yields 27.5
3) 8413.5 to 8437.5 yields 27.2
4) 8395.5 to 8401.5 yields 29.8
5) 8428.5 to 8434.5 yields 33.4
